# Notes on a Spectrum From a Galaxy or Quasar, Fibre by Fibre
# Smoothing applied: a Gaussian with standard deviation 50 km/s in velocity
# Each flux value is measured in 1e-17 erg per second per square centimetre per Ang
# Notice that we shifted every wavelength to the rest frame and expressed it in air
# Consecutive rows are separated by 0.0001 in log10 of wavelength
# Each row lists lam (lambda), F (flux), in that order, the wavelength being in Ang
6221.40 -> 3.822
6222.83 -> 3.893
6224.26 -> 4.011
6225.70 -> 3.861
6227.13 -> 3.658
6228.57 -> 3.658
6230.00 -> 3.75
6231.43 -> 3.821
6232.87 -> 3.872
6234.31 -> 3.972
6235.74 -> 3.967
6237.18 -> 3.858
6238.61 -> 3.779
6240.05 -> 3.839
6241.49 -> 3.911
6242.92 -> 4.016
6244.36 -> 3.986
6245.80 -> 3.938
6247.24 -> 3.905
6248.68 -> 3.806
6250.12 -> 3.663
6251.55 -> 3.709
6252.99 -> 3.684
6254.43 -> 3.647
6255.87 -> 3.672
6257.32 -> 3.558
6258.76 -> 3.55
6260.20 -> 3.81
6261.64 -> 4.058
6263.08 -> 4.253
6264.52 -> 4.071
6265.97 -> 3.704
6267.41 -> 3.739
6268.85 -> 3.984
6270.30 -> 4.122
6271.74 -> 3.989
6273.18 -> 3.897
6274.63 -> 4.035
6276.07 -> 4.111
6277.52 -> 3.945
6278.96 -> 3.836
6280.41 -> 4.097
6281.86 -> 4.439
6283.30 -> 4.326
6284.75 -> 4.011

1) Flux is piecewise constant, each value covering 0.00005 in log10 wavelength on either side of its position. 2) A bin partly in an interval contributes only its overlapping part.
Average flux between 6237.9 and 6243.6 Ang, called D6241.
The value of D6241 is 3.89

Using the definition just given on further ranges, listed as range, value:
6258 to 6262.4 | 3.81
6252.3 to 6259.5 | 3.62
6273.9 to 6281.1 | 4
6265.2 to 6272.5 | 3.91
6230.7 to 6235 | 3.88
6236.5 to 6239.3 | 3.83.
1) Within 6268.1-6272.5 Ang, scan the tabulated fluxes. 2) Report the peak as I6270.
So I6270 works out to 4.122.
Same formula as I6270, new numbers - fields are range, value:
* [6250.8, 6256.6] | 3.709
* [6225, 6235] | 3.972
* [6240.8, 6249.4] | 4.016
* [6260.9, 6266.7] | 4.253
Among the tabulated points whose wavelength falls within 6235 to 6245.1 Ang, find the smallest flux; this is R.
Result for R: 3.779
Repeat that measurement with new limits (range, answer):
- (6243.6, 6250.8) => 3.663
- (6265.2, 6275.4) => 3.704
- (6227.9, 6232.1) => 3.658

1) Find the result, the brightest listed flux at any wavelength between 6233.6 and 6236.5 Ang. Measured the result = 3.972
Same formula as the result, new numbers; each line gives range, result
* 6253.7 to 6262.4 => 4.058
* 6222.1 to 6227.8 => 4.011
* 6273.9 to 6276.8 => 4.111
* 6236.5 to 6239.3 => 3.858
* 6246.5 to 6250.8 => 3.905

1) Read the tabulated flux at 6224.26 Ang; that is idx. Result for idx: 4.011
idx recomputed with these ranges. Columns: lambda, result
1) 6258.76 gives 3.55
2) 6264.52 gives 4.071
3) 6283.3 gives 4.326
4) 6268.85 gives 3.984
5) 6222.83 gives 3.893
